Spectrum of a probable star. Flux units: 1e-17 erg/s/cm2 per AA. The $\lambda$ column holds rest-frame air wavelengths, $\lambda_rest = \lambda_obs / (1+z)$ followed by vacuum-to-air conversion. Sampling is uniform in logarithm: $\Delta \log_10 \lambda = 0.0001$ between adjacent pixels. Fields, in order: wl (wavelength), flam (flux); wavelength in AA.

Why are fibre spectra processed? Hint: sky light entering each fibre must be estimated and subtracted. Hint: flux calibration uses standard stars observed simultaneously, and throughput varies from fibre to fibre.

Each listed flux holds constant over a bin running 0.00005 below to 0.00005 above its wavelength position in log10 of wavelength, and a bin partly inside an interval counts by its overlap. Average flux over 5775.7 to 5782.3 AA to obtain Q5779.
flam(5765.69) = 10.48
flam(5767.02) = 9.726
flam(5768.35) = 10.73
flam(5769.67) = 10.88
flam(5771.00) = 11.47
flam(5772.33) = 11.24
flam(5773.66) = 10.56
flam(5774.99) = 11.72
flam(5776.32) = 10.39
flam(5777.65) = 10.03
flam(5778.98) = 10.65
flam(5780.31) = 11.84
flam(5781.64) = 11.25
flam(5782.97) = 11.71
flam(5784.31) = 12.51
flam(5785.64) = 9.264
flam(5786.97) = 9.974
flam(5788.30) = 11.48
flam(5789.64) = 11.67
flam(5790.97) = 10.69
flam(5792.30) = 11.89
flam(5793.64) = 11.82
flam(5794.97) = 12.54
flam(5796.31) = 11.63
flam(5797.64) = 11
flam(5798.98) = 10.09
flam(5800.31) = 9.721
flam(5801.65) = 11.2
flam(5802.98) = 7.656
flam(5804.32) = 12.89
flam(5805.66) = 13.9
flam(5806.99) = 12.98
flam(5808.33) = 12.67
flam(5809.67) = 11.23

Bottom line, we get 10.8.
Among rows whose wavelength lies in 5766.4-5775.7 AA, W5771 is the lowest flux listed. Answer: 9.726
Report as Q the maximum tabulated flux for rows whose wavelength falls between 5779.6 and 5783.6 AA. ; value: 11.84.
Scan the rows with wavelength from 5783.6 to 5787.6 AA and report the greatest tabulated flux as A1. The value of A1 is 12.51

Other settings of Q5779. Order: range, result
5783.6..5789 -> 10.8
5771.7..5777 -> 11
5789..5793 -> 11.4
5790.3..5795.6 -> 11.7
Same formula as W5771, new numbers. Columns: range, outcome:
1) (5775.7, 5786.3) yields 9.264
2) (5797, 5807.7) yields 7.656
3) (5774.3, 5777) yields 10.39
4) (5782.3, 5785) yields 11.71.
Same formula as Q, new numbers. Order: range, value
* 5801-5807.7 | 13.9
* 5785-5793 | 11.89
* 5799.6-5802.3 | 11.2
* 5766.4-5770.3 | 10.88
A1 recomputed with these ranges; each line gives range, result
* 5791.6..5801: 12.54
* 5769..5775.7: 11.72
